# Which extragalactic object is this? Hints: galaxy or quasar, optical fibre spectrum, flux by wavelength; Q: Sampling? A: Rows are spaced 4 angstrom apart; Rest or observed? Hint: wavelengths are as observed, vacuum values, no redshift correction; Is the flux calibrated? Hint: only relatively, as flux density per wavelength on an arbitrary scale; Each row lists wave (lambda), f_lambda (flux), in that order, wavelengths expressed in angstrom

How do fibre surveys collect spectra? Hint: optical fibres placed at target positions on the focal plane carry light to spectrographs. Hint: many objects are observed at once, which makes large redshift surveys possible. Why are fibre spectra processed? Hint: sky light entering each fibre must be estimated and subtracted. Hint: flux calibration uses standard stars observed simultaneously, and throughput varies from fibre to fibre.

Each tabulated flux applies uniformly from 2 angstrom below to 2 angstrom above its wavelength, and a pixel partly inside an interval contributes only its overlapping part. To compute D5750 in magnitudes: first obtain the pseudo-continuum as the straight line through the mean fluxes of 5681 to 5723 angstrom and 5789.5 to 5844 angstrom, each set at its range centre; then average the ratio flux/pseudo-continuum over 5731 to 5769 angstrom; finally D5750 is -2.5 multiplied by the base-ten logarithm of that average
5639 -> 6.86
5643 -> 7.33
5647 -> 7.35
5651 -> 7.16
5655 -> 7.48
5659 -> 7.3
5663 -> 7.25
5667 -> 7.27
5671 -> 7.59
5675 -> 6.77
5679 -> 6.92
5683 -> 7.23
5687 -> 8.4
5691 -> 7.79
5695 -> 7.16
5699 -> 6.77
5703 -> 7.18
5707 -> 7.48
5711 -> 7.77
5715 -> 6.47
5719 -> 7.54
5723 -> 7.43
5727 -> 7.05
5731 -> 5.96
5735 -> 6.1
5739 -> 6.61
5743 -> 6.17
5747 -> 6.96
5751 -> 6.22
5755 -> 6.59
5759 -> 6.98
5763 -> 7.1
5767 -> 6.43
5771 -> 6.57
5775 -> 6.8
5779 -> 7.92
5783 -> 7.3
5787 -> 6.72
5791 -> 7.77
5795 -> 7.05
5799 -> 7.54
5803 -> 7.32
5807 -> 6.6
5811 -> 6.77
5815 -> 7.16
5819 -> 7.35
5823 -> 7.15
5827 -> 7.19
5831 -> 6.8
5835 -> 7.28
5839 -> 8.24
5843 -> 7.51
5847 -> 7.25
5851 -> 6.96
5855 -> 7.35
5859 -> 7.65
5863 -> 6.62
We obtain 0.12 mag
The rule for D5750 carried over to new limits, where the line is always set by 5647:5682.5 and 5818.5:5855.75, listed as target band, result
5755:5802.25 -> 0.03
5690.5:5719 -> 0.00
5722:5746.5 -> 0.11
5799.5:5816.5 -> 0.04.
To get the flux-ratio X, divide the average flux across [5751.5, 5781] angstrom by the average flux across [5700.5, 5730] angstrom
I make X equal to 0.95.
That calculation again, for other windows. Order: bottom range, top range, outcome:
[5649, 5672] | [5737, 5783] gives 0.93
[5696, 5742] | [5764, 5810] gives 1.02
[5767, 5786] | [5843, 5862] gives 1.03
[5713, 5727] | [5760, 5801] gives 1.00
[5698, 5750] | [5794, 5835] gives 1.03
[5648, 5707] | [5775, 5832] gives 0.98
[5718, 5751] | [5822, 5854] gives 1.09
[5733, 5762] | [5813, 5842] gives 1.12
